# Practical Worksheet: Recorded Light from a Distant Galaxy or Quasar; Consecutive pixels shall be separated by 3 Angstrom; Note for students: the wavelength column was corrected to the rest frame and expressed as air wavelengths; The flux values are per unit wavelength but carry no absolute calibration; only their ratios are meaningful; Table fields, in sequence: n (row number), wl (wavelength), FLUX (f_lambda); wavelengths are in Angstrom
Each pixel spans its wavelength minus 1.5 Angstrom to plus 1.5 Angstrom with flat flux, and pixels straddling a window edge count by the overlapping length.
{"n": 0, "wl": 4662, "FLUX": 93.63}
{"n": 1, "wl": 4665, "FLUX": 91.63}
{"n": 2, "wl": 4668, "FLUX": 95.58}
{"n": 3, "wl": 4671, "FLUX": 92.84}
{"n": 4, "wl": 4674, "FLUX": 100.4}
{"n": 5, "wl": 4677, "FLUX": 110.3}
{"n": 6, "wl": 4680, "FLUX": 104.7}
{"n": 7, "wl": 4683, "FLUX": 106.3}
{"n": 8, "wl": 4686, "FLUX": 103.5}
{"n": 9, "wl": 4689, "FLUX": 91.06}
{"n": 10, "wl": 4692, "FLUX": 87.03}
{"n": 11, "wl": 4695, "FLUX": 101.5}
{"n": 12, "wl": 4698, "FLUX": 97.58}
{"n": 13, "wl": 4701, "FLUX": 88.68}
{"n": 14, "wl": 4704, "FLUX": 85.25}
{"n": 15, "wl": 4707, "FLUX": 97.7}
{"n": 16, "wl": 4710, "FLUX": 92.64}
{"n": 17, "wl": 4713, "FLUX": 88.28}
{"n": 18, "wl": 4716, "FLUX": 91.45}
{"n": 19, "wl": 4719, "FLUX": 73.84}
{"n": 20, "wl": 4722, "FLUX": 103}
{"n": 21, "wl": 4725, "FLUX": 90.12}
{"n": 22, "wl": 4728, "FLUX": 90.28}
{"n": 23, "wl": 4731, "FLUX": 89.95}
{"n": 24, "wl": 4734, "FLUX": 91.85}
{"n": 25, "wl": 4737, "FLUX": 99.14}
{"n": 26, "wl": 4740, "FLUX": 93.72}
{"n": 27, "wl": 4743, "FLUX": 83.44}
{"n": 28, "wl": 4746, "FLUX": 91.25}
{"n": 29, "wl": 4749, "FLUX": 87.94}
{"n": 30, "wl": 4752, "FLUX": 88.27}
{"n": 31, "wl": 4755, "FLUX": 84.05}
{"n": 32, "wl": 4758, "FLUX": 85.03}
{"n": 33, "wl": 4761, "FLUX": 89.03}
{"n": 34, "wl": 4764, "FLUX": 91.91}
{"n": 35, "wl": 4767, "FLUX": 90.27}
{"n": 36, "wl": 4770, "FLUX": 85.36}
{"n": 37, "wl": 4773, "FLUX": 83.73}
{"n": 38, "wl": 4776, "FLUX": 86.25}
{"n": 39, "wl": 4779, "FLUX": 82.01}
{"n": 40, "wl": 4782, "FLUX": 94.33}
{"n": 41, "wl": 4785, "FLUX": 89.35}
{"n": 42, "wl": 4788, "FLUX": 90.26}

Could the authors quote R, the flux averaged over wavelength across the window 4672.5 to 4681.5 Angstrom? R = 105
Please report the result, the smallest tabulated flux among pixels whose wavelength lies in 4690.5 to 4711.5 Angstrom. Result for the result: 85.25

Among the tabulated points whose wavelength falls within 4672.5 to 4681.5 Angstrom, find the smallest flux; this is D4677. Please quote 100.4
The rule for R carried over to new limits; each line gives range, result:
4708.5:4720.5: 86.6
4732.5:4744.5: 92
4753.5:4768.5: 88.1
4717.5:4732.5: 89.4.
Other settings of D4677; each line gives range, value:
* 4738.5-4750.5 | 83.44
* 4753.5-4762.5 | 84.05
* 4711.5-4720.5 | 73.84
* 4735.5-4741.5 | 93.72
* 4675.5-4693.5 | 87.03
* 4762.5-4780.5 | 82.01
